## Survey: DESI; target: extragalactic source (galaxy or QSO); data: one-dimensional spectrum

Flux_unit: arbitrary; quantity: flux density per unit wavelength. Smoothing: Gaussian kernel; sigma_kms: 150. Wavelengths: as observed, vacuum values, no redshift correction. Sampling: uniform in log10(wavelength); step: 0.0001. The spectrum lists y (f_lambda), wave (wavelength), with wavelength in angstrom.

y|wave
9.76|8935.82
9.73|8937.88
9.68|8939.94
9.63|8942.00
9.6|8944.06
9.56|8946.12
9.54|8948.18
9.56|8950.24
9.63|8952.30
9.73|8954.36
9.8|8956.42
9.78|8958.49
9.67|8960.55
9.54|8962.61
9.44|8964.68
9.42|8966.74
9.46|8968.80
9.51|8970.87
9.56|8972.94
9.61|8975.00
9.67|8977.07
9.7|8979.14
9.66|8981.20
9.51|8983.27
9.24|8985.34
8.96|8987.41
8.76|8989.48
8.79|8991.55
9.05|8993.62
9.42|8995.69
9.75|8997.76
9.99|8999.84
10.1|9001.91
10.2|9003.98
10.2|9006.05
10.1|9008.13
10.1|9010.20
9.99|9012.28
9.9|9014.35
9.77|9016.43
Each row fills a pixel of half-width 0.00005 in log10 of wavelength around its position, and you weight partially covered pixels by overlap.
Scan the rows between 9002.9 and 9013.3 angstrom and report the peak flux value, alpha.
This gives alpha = 10.2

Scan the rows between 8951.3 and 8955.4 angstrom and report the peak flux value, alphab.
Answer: 9.73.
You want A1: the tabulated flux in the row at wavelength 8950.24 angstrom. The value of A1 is 9.56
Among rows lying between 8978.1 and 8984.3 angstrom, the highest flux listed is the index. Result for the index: 9.7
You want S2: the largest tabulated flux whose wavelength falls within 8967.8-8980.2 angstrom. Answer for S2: 9.7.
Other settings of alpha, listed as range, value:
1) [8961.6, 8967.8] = 9.54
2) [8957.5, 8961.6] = 9.78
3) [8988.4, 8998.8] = 9.75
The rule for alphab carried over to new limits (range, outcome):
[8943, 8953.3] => 9.63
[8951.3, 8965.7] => 9.8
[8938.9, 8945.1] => 9.68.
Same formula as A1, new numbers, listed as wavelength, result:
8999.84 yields 9.99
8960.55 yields 9.67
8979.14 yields 9.7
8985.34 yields 9.24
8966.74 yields 9.42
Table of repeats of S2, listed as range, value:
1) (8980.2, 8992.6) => 9.66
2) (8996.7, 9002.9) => 10.1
